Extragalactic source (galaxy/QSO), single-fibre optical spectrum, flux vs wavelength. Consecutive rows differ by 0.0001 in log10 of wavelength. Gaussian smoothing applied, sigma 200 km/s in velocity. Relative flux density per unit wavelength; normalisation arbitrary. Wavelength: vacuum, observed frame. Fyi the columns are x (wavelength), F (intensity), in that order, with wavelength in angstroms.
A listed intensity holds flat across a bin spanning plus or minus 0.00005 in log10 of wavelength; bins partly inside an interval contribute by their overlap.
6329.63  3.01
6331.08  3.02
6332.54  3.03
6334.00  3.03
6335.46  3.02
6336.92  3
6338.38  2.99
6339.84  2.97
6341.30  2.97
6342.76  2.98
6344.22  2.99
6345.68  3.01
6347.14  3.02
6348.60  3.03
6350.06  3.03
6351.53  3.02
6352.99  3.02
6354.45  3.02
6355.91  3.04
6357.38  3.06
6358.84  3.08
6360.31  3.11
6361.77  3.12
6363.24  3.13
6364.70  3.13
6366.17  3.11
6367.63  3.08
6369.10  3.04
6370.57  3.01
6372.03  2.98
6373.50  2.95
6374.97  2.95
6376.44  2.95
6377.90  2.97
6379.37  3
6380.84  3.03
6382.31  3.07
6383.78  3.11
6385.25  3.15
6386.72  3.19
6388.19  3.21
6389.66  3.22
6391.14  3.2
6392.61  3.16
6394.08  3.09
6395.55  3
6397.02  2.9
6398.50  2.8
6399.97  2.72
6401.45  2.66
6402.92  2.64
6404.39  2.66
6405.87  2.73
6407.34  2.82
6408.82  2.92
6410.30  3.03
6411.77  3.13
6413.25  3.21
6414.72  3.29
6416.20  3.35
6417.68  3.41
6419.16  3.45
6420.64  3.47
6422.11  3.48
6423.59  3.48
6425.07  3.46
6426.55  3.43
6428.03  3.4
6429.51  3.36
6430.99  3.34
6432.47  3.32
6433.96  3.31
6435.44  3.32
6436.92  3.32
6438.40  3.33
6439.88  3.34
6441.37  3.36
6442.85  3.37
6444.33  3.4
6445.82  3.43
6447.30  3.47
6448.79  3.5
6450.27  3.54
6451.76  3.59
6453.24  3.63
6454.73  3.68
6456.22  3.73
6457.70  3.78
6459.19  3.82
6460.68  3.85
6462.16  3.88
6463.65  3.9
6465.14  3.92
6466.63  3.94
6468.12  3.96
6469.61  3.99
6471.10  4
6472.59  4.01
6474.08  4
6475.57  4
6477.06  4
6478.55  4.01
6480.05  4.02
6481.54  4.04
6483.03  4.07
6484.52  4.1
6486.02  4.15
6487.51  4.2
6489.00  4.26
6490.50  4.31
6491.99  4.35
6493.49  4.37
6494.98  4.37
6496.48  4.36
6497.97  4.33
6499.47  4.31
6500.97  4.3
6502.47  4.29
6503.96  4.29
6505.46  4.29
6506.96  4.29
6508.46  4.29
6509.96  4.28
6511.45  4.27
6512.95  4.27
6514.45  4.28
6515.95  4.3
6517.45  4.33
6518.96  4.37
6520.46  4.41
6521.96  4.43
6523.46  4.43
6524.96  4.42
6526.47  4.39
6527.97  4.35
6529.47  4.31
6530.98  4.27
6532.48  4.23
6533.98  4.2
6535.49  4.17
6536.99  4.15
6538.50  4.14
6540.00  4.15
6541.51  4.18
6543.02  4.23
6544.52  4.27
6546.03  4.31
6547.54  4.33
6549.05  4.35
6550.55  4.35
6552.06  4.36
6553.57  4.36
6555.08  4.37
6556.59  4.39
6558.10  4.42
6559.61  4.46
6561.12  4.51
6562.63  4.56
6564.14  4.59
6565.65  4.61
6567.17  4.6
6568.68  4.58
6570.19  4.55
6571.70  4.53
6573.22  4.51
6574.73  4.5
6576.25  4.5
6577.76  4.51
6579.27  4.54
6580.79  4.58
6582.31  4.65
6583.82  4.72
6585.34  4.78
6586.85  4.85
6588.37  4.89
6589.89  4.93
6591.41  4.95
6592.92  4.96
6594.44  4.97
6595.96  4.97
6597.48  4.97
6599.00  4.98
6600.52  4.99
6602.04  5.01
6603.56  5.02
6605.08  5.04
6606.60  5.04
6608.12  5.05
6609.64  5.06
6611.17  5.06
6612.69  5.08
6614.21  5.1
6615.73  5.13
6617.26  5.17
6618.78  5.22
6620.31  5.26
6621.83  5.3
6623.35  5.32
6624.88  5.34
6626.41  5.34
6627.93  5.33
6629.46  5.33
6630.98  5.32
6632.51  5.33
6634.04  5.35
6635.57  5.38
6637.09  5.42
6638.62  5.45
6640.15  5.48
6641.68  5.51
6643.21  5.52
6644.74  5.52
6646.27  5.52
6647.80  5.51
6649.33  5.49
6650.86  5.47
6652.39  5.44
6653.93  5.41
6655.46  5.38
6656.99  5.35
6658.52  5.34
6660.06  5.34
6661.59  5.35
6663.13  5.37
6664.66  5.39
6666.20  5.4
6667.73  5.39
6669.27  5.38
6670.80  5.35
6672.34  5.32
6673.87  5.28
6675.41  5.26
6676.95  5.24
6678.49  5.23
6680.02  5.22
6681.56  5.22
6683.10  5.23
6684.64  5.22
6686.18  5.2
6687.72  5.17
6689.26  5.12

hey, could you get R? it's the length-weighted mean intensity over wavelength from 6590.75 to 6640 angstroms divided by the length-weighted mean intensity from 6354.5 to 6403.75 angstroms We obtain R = 1.71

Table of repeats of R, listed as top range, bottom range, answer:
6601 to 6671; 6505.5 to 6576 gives 1.22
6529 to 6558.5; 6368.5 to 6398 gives 1.40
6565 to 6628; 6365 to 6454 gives 1.54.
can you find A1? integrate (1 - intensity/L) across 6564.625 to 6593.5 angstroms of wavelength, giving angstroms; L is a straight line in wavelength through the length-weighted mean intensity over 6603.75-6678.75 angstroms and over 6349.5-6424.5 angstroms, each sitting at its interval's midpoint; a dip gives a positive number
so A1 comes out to 0.6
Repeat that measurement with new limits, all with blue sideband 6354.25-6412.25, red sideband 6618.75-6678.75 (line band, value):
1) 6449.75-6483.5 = -1.23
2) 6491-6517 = -1.45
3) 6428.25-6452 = 0.82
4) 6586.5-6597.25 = -0.15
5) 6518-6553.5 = 0.54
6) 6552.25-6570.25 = 0.39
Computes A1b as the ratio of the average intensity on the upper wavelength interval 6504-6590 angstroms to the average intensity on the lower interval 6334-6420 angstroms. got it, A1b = 1.5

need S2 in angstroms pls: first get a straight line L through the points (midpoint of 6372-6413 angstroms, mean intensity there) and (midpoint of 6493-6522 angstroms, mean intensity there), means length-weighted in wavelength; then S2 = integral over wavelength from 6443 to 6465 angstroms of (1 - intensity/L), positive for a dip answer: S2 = 0.2 angstroms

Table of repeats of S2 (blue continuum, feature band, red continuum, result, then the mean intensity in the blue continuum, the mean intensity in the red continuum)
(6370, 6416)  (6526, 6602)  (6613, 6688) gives 0.5 angstroms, 3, 5.34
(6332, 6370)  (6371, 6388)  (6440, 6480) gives 1.0 angstroms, 3.04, 3.76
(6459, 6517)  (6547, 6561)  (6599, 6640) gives 0.9 angstroms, 4.15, 5.21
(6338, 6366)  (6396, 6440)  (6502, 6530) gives 4.9 angstroms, 3.04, 4.33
